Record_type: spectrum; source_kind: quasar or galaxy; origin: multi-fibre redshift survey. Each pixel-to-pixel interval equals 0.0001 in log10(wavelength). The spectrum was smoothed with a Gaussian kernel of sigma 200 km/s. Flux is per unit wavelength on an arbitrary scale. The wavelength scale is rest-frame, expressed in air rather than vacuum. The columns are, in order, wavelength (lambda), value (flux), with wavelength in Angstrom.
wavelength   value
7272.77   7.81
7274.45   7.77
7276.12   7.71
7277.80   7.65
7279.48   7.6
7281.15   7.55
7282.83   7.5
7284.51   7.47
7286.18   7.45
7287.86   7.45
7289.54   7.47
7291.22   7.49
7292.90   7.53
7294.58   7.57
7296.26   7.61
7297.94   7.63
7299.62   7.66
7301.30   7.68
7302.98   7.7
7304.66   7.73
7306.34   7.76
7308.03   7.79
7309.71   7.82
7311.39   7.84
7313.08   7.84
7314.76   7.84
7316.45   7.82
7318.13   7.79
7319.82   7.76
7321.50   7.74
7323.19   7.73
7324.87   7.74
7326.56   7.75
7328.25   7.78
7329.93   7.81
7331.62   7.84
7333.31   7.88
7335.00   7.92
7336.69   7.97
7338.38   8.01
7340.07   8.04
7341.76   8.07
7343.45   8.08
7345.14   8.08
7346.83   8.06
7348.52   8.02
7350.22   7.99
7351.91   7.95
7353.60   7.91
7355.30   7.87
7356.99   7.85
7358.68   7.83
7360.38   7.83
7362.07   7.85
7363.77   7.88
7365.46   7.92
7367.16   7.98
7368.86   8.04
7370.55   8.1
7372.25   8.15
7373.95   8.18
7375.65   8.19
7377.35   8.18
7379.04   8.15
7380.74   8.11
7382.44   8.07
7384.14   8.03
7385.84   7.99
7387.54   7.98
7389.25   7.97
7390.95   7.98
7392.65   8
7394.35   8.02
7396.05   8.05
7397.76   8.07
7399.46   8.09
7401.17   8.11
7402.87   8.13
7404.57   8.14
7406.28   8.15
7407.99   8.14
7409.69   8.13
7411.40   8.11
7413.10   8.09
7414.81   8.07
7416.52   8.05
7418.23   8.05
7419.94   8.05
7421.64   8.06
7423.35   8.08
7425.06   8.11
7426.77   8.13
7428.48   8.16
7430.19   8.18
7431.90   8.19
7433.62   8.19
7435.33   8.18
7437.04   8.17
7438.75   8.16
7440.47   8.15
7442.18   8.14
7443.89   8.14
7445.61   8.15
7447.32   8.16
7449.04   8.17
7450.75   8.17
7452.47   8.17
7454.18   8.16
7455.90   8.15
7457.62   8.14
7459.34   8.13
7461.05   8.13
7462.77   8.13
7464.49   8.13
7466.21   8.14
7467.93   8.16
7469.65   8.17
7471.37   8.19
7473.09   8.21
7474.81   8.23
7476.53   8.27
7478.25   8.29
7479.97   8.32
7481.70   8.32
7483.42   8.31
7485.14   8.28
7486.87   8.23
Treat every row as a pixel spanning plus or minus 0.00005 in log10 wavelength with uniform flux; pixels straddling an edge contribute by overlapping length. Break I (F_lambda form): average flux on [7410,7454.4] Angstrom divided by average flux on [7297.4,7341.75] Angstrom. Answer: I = 1.04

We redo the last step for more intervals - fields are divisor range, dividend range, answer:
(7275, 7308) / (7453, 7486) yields 1.08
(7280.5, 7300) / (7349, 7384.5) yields 1.06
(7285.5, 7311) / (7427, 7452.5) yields 1.07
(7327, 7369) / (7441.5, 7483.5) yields 1.03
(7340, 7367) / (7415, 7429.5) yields 1.02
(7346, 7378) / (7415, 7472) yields 1.02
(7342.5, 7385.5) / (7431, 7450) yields 1.02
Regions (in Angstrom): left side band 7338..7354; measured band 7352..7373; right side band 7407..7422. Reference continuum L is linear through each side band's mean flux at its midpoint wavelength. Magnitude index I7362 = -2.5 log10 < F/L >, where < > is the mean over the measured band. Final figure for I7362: 0.01 mag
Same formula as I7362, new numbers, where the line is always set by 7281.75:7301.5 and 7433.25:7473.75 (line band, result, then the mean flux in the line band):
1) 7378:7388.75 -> -0.02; 8.05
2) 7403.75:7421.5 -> -0.01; 8.1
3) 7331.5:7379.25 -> -0.03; 7.99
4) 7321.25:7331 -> -0.01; 7.76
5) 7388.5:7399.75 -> -0.01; 8.03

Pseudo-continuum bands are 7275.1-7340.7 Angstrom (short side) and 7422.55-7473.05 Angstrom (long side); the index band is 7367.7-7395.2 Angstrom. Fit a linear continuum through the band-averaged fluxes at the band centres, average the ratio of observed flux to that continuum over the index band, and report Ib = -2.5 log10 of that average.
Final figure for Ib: -0.02 mag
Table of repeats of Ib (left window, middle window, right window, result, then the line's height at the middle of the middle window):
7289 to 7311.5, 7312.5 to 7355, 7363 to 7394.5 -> -0.01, 7.83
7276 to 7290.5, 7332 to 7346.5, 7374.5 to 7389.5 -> -0.02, 7.84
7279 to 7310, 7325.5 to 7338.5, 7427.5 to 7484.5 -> -0.02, 7.74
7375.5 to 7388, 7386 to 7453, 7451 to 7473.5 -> 0.00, 8.12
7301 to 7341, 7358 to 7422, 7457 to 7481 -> -0.01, 7.99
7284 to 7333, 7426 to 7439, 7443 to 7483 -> -0.01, 8.09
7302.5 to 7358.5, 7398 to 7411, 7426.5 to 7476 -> -0.01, 8.05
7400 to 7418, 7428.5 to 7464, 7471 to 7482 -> 0.00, 8.19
